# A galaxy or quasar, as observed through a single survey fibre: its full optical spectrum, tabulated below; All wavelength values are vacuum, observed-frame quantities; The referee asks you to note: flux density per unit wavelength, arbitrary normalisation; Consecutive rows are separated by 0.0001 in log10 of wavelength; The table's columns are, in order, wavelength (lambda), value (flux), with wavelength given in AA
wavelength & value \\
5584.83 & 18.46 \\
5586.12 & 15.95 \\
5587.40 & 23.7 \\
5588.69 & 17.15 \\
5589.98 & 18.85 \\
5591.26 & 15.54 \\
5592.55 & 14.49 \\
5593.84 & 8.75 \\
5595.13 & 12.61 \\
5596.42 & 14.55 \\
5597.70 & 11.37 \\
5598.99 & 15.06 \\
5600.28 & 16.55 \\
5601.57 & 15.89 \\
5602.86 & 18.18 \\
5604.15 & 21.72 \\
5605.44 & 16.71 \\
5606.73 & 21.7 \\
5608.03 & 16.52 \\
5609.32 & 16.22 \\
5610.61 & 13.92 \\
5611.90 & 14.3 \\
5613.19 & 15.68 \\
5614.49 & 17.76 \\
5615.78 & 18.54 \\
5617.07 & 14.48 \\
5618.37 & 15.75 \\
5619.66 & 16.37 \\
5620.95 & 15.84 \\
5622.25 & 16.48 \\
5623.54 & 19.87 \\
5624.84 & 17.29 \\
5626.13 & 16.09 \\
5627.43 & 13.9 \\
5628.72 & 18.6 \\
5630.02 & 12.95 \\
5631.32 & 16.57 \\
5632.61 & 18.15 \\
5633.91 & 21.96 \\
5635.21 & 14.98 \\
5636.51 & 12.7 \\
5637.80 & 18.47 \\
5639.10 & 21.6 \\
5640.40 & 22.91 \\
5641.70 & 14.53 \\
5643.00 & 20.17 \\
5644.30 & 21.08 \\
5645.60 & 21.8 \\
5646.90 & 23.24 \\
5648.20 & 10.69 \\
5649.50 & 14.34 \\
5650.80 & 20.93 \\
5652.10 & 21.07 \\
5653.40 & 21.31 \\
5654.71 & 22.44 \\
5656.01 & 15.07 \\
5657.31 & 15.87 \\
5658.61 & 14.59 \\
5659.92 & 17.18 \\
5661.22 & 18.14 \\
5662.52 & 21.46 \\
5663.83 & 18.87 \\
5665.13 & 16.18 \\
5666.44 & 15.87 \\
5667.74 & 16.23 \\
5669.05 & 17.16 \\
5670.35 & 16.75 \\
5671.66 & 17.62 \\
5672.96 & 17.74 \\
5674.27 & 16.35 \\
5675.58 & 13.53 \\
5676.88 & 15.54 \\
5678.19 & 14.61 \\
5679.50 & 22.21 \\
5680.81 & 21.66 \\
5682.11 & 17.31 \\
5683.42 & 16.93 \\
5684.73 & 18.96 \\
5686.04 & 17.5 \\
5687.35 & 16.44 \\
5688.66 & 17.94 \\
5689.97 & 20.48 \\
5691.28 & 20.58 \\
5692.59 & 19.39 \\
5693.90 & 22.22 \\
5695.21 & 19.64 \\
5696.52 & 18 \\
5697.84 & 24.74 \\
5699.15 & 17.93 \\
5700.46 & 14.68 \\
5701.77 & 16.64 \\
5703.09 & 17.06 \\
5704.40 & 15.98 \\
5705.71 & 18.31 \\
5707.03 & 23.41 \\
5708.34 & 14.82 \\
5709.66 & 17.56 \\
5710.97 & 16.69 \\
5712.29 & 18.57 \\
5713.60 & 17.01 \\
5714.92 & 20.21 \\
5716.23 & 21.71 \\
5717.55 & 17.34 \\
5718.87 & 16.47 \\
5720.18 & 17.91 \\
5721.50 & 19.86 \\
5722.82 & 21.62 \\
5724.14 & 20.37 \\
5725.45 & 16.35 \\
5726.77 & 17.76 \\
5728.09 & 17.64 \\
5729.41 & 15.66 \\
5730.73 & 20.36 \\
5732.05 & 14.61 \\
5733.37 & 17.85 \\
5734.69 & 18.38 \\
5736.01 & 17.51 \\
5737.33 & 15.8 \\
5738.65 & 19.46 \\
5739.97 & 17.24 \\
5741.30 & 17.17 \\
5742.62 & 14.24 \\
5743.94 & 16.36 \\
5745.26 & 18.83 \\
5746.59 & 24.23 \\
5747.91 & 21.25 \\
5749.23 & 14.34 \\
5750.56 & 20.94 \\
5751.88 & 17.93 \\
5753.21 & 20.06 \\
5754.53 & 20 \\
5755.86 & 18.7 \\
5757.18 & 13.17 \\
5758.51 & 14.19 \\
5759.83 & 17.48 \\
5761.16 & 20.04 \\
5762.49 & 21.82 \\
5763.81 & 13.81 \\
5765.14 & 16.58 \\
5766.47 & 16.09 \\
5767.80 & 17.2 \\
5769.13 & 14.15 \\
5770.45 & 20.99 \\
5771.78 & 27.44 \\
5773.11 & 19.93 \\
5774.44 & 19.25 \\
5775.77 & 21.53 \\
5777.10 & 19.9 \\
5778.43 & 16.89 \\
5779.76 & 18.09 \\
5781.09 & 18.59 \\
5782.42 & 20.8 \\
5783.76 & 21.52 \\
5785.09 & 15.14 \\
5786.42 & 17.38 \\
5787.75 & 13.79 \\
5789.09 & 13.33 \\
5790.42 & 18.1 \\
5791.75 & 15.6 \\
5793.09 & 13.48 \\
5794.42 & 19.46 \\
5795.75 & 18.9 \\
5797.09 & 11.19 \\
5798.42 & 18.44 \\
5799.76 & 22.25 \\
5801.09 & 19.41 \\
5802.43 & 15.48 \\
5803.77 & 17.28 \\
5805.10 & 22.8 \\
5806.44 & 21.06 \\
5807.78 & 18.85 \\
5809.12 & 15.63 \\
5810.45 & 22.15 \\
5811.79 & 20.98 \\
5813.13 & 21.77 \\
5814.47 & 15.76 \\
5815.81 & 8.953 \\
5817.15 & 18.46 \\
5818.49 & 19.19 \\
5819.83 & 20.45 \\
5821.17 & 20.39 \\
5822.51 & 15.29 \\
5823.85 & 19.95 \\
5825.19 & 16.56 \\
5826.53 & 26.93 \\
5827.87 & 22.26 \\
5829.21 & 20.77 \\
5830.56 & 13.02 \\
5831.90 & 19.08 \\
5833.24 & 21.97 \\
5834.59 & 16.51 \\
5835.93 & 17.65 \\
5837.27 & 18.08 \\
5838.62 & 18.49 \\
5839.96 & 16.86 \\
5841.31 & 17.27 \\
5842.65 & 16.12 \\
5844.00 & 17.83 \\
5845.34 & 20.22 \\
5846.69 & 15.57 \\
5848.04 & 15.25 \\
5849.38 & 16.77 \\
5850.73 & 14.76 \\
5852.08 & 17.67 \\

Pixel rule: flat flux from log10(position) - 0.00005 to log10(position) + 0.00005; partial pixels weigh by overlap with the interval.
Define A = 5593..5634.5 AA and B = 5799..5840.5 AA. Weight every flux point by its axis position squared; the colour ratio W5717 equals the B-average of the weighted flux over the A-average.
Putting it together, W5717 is 1.2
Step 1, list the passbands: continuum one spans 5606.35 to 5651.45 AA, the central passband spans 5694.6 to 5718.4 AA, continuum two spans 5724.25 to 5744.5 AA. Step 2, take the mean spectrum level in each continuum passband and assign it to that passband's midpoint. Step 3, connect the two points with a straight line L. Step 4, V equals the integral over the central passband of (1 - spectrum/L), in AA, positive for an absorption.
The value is -1.5 AA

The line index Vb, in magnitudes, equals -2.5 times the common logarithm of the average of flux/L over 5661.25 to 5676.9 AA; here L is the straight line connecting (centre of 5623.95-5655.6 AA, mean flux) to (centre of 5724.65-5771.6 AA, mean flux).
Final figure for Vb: 0.07 mag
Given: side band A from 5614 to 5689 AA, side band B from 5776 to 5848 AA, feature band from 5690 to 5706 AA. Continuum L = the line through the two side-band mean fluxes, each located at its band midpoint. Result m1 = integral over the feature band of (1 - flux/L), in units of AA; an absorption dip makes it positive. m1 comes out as -1.0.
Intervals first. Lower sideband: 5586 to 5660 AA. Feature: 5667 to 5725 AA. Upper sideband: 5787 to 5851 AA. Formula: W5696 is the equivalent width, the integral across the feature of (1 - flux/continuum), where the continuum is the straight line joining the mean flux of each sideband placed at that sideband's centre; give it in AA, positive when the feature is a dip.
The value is -2.8 AA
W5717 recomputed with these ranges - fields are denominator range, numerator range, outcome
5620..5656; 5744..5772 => 1.06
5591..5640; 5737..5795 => 1.16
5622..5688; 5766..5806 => 1.07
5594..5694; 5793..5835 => 1.14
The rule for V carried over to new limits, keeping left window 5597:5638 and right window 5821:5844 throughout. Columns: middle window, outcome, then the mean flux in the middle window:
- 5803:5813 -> -0.8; 19.9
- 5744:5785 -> -1.9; 18.8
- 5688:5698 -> -1.7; 20.1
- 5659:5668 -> -0.4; 17.7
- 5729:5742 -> 0.2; 17.4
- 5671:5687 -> -0.3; 17.5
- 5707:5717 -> -0.6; 18.4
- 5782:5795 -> 1.0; 16.8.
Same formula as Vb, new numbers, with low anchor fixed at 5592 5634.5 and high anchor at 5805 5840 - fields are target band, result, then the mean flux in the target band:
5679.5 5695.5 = -0.12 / 19.2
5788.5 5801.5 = 0.09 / 17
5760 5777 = -0.05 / 19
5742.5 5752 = -0.05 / 18.8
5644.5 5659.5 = -0.10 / 18.4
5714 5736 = -0.04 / 18.3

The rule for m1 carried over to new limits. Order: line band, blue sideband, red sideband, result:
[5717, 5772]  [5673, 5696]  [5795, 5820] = 0.9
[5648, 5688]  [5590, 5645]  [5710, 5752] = -0.5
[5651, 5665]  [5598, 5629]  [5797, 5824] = -1.2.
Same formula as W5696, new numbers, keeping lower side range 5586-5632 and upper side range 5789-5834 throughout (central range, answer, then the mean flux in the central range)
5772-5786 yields -1.0 AA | 19.4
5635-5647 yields -1.8 AA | 19.1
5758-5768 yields 0.4 AA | 17.2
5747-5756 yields -0.7 AA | 19.2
